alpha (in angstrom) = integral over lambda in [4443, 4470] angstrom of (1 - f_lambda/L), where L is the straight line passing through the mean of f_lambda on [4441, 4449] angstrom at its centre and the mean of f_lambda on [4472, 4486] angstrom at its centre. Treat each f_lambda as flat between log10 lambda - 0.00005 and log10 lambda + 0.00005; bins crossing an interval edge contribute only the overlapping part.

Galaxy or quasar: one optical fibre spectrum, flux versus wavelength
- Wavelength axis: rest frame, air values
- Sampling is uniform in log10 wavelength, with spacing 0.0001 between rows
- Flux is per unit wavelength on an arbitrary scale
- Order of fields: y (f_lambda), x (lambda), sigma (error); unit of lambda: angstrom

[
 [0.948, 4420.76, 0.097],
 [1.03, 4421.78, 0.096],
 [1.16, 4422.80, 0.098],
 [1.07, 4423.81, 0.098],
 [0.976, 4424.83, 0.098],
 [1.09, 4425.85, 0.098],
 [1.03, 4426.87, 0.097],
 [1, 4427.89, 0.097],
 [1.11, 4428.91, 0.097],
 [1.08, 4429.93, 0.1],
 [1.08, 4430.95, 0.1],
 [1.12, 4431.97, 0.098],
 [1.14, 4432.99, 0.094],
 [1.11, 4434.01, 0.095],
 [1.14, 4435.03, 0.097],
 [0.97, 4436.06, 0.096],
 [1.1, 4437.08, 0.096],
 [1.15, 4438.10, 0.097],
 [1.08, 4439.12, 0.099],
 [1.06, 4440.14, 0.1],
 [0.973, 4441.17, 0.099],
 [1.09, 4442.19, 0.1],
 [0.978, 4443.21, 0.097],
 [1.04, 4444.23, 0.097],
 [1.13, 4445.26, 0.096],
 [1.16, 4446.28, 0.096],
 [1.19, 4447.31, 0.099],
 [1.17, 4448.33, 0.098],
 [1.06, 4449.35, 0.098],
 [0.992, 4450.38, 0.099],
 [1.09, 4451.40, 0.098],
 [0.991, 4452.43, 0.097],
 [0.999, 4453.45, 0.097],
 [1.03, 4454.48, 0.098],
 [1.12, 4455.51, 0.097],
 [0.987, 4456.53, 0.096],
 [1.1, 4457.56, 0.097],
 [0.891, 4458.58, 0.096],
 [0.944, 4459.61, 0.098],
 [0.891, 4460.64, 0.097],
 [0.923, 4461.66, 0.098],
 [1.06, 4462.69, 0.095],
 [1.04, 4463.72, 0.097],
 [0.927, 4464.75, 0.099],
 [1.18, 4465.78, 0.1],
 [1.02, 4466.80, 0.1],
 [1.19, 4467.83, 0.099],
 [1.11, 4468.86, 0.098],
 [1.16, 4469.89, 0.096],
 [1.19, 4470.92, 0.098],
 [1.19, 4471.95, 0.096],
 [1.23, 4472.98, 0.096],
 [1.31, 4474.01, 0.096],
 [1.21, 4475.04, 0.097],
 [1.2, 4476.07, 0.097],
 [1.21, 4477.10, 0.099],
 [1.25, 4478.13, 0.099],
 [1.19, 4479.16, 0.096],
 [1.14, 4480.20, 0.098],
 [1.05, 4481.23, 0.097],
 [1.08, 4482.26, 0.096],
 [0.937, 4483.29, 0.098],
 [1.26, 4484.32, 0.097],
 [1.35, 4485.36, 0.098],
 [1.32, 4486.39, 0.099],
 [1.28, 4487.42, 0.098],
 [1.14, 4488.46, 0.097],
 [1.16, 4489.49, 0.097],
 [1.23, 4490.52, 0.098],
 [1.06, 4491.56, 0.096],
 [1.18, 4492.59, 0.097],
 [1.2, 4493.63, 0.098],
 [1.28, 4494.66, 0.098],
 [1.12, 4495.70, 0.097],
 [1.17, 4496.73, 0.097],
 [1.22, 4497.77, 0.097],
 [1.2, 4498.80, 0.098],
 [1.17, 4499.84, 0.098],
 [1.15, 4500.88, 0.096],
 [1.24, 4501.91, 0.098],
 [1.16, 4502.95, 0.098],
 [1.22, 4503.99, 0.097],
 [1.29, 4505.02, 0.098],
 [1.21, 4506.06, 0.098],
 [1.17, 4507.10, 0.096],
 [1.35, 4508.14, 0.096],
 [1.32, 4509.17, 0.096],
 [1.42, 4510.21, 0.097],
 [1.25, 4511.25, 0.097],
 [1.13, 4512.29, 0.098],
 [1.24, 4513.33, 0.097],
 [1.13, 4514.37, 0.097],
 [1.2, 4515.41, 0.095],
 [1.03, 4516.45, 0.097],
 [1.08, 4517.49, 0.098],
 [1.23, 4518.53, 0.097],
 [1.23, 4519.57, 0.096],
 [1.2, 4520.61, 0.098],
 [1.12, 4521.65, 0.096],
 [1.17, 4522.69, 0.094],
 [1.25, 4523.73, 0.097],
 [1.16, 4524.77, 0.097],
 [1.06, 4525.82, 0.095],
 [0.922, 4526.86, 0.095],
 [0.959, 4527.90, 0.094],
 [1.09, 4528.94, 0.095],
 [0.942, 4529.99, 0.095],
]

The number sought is 1.8 angstrom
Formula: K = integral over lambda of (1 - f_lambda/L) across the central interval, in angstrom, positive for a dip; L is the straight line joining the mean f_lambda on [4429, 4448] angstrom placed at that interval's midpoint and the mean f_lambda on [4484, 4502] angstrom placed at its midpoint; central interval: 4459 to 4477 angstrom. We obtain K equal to 0.7 angstrom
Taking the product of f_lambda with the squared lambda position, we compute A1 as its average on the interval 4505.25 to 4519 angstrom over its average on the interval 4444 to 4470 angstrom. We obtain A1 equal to 1.2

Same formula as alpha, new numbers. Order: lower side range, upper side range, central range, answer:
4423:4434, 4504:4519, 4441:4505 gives 1.4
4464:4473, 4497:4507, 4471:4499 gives -0.7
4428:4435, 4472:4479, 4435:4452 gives 0.9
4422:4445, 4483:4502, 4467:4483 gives -0.2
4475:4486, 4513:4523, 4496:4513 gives -0.9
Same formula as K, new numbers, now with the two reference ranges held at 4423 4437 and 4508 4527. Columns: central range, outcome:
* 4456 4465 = 1.1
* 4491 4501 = -0.2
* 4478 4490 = -0.4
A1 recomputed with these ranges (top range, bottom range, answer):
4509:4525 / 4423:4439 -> 1.15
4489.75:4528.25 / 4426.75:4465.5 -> 1.16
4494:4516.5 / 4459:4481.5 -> 1.10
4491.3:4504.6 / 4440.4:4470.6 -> 1.15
